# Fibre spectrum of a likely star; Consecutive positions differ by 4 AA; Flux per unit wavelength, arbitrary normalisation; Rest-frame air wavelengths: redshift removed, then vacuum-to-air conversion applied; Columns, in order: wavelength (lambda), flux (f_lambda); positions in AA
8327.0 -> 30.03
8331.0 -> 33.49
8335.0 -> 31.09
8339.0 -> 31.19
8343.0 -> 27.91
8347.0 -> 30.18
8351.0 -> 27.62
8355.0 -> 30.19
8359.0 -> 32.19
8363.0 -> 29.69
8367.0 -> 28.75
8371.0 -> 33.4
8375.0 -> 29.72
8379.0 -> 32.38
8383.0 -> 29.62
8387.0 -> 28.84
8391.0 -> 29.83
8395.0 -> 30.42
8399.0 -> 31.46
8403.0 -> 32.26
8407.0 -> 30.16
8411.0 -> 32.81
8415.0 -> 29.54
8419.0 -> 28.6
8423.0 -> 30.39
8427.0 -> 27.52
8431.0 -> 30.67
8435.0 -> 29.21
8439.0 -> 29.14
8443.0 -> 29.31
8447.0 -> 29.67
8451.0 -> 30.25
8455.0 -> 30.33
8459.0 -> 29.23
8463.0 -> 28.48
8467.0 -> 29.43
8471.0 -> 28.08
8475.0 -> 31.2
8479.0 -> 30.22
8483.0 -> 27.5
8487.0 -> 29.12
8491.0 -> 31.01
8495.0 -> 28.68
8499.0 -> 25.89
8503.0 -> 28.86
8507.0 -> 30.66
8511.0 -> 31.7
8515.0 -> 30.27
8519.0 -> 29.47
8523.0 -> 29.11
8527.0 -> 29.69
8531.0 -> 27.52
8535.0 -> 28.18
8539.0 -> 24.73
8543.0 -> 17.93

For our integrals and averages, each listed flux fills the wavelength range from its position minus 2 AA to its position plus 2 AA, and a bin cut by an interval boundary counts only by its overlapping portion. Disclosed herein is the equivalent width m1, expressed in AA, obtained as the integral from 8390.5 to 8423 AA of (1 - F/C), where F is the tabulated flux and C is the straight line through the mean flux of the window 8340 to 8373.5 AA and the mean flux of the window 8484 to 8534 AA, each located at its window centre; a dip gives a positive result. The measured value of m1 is -0.96 AA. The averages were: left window 30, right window 29.3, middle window 30.7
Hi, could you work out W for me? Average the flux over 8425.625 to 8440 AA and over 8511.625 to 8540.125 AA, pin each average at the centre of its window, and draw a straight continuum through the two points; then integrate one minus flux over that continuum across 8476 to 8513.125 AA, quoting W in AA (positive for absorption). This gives -0.62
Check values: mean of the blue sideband 29.2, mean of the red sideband 28.7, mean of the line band 29.3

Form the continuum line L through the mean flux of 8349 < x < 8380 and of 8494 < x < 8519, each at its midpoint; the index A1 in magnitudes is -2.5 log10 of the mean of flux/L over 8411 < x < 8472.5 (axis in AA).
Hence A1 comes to 0.015 mag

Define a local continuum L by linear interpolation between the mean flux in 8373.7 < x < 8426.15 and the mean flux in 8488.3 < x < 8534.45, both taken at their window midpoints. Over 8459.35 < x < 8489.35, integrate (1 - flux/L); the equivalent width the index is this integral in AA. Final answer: 0.5 AA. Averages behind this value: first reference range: 30.4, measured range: 29.2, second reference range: 29.3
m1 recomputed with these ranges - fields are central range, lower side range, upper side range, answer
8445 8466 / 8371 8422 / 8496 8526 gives 0.28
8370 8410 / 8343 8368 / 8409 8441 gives -1.48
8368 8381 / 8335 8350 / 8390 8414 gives -0.46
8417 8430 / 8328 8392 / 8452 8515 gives 0.39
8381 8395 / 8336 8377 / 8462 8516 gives 0.17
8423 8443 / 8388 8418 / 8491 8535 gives 0.71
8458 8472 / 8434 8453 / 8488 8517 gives 0.34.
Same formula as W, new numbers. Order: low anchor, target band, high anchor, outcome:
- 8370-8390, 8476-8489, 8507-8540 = 0.17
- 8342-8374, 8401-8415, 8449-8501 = -0.83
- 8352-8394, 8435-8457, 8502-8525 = 0.38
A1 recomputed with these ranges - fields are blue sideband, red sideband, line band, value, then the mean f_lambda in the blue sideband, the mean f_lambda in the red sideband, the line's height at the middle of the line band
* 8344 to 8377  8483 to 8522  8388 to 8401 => -0.02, 30.1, 29.4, 30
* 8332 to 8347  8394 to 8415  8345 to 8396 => 0.02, 30.3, 31.3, 30.8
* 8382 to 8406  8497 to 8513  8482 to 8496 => 0.01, 30.4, 29.3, 29.4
